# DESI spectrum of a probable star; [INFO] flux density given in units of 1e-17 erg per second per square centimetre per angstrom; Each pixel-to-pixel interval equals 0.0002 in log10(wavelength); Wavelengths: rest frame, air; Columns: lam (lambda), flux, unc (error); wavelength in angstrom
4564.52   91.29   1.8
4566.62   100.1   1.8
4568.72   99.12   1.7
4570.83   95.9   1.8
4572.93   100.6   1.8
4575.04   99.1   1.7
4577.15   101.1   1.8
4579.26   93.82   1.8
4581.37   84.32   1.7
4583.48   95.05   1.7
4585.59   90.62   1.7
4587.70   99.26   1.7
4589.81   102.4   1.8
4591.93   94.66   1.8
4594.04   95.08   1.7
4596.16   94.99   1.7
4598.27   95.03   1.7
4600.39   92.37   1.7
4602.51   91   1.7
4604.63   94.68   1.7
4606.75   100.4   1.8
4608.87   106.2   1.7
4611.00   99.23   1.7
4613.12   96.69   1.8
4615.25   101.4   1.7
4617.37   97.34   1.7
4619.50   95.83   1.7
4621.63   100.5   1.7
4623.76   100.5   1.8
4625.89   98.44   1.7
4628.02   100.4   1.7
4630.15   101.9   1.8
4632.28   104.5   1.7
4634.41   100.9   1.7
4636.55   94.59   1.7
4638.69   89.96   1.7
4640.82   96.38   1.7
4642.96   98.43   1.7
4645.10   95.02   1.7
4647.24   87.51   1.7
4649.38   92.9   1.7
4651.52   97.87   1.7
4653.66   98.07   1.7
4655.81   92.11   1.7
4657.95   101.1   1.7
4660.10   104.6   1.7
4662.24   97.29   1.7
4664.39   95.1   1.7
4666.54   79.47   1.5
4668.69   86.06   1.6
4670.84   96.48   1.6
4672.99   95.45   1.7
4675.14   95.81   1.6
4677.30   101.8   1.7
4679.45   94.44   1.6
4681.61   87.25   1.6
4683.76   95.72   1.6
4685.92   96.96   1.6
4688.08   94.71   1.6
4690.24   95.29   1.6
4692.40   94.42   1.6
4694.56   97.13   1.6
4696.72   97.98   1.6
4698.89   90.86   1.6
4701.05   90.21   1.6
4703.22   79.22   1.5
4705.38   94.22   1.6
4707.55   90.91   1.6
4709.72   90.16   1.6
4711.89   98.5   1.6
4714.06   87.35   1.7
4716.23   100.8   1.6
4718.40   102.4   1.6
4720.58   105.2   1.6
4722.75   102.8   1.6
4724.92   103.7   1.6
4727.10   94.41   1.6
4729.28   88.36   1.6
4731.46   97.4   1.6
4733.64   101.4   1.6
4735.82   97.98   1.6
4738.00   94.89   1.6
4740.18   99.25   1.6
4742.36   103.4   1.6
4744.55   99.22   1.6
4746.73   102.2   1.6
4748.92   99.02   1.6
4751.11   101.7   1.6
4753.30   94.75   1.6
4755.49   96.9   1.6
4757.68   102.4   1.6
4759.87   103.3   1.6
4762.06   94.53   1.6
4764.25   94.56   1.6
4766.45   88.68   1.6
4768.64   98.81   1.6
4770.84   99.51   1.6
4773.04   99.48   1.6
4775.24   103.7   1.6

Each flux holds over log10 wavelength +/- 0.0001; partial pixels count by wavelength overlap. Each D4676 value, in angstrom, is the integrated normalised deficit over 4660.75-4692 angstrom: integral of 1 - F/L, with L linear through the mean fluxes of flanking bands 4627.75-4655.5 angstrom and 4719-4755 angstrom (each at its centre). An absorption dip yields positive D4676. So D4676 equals 1.2 angstrom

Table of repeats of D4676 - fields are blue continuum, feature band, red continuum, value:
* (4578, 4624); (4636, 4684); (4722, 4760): 1.5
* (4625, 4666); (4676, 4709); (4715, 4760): 1.6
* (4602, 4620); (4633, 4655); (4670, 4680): 0.5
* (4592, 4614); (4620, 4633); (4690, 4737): -0.6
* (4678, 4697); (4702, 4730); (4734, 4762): 0.5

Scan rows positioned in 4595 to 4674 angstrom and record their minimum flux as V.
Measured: 79.47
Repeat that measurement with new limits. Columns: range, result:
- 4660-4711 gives 79.22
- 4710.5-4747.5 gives 87.35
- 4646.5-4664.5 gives 87.51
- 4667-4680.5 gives 86.06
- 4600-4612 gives 91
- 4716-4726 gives 100.8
